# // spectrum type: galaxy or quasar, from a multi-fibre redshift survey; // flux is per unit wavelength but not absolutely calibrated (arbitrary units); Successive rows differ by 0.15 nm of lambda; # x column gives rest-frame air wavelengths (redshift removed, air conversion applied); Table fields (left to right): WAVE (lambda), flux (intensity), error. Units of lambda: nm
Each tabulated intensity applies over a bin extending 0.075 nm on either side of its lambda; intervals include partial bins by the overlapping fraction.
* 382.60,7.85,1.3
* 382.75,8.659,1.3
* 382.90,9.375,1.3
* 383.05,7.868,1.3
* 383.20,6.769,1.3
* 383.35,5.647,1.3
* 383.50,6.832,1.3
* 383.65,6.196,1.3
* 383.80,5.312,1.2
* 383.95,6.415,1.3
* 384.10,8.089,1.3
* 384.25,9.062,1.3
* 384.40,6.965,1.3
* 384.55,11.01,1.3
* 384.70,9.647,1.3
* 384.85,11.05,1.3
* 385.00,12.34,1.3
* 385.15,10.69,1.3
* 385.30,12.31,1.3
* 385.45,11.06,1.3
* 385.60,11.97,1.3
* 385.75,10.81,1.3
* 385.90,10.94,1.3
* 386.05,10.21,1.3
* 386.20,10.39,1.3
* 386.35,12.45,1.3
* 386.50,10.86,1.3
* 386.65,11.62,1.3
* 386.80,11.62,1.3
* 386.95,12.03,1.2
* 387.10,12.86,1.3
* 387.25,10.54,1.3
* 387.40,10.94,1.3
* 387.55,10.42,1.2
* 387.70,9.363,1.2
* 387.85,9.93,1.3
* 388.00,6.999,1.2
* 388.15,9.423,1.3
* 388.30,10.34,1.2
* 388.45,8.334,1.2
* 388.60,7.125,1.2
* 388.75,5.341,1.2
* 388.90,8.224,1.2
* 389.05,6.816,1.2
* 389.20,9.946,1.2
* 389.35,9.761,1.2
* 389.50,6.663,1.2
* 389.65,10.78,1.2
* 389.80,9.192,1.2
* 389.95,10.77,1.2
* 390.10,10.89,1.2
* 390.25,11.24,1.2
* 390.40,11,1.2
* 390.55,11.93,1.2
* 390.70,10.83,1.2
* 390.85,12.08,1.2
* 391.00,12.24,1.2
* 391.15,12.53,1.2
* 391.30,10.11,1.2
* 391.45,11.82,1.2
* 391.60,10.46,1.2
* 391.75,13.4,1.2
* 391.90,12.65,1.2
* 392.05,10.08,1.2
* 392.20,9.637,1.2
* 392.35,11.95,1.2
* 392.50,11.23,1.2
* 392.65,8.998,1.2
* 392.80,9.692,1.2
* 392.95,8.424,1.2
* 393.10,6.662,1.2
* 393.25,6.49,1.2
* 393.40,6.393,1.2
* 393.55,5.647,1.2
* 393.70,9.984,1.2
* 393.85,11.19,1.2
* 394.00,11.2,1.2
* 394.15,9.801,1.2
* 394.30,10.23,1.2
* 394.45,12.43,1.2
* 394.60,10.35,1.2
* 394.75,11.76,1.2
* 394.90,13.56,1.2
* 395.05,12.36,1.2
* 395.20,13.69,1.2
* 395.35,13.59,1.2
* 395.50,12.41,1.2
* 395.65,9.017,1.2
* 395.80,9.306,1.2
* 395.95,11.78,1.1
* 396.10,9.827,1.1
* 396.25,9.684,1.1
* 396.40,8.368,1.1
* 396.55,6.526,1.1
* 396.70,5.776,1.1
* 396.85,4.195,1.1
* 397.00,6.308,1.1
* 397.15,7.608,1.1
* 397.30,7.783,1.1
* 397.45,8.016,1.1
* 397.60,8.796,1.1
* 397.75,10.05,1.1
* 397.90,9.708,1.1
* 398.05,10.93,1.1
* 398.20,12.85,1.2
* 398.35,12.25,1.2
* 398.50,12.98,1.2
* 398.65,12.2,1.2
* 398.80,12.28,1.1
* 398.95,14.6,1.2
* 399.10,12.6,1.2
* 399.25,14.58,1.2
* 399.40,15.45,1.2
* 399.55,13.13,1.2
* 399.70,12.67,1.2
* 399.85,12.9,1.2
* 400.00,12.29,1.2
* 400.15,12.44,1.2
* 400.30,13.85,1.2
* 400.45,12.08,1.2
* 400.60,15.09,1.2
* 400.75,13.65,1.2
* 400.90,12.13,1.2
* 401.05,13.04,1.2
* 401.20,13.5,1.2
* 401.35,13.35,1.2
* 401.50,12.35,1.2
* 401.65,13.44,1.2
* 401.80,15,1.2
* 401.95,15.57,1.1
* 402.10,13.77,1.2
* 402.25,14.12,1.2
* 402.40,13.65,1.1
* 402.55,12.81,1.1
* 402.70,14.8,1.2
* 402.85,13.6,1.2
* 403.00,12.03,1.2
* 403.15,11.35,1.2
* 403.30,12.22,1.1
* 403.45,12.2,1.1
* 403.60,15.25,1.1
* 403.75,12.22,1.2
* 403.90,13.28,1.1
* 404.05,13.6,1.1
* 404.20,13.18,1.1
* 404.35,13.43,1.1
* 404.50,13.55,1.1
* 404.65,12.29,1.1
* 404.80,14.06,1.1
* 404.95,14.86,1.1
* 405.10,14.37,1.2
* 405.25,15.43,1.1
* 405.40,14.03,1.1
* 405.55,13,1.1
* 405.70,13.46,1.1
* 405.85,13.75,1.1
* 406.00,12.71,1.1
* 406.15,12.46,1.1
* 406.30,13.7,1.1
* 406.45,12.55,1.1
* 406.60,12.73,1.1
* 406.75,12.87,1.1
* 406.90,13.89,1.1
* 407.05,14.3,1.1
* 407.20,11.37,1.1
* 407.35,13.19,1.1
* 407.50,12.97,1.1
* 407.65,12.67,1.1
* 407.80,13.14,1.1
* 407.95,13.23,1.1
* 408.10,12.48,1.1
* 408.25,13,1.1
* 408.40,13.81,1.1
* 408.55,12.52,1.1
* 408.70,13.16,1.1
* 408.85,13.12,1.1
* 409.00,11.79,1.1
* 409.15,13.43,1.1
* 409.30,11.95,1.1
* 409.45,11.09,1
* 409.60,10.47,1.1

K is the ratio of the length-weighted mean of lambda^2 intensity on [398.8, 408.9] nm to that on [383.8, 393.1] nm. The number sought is 1.41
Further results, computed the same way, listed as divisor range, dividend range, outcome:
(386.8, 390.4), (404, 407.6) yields 1.53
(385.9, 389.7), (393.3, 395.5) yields 1.16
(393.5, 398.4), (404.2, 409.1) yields 1.41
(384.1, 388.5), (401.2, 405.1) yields 1.39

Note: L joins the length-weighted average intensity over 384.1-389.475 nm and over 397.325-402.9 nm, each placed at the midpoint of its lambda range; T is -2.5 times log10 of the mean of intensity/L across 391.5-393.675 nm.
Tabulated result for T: 0.19 mag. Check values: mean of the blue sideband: 10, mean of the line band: 9.45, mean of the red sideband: 12.8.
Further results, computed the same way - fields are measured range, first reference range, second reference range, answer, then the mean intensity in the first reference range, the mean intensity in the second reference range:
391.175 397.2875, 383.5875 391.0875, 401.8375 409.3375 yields 0.14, 9.95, 13.3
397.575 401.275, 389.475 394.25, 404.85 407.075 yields -0.06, 10.2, 13.6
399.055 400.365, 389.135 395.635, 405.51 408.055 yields -0.13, 10.6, 13.1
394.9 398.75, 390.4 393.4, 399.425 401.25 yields 0.21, 10.5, 13.1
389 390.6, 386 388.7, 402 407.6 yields 0.08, 10.3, 13.3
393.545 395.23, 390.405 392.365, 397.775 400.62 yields 0.08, 11.5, 12.8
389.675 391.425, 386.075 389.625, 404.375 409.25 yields -0.10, 9.68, 13.2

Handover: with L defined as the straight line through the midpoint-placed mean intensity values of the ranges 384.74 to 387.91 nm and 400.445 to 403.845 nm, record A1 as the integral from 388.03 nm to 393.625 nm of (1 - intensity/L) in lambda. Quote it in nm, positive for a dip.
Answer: 0.997 nm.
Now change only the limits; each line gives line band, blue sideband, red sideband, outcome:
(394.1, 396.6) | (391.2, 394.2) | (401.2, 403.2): -0.021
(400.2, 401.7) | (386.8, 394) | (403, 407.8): -0.121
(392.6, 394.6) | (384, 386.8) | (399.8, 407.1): 0.476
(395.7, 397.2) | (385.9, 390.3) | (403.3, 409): 0.453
